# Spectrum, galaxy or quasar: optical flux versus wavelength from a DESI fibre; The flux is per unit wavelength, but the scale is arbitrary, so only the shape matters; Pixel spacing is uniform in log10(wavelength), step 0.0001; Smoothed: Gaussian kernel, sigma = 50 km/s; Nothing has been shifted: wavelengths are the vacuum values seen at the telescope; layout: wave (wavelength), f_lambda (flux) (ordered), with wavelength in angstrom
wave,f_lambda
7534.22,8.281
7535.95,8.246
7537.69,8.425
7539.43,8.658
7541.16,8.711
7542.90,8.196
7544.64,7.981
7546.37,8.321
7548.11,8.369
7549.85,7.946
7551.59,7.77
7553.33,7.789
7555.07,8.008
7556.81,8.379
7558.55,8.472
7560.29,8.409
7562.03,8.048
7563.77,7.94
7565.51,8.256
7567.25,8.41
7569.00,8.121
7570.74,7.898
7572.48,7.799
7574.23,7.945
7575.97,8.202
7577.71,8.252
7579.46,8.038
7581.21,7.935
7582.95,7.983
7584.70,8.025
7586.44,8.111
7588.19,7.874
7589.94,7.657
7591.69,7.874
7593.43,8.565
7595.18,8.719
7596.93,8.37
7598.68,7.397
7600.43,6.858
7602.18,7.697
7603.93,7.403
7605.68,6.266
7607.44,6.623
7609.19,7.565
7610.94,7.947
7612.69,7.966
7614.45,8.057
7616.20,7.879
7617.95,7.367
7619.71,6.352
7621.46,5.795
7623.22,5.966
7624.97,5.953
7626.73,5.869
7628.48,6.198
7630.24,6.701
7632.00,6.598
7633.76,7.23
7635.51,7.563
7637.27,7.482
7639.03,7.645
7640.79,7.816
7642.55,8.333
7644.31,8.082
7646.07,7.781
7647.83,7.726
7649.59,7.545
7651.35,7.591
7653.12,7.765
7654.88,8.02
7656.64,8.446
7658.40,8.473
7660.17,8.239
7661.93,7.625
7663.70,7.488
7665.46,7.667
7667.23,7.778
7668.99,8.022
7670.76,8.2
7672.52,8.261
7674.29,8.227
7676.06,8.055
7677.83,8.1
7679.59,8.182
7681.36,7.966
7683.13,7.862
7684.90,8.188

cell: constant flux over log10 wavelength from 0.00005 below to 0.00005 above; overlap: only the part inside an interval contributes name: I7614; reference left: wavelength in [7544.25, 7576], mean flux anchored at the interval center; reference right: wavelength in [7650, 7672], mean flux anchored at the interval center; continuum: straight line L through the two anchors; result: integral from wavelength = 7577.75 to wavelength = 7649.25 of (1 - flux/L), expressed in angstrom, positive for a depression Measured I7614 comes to 5.2 angstrom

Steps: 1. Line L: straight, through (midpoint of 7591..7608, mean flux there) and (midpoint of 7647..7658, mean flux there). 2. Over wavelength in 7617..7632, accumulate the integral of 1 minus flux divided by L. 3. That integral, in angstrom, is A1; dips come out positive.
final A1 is 2.8 angstrom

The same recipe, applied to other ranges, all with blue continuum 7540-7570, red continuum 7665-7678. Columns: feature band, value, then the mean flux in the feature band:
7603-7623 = 2.4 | 7.16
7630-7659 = 1.3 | 7.71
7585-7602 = 0.4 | 7.93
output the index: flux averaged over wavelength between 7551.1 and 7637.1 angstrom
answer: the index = 7.59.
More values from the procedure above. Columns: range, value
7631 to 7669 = 7.76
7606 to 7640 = 6.98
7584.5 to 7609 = 7.66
